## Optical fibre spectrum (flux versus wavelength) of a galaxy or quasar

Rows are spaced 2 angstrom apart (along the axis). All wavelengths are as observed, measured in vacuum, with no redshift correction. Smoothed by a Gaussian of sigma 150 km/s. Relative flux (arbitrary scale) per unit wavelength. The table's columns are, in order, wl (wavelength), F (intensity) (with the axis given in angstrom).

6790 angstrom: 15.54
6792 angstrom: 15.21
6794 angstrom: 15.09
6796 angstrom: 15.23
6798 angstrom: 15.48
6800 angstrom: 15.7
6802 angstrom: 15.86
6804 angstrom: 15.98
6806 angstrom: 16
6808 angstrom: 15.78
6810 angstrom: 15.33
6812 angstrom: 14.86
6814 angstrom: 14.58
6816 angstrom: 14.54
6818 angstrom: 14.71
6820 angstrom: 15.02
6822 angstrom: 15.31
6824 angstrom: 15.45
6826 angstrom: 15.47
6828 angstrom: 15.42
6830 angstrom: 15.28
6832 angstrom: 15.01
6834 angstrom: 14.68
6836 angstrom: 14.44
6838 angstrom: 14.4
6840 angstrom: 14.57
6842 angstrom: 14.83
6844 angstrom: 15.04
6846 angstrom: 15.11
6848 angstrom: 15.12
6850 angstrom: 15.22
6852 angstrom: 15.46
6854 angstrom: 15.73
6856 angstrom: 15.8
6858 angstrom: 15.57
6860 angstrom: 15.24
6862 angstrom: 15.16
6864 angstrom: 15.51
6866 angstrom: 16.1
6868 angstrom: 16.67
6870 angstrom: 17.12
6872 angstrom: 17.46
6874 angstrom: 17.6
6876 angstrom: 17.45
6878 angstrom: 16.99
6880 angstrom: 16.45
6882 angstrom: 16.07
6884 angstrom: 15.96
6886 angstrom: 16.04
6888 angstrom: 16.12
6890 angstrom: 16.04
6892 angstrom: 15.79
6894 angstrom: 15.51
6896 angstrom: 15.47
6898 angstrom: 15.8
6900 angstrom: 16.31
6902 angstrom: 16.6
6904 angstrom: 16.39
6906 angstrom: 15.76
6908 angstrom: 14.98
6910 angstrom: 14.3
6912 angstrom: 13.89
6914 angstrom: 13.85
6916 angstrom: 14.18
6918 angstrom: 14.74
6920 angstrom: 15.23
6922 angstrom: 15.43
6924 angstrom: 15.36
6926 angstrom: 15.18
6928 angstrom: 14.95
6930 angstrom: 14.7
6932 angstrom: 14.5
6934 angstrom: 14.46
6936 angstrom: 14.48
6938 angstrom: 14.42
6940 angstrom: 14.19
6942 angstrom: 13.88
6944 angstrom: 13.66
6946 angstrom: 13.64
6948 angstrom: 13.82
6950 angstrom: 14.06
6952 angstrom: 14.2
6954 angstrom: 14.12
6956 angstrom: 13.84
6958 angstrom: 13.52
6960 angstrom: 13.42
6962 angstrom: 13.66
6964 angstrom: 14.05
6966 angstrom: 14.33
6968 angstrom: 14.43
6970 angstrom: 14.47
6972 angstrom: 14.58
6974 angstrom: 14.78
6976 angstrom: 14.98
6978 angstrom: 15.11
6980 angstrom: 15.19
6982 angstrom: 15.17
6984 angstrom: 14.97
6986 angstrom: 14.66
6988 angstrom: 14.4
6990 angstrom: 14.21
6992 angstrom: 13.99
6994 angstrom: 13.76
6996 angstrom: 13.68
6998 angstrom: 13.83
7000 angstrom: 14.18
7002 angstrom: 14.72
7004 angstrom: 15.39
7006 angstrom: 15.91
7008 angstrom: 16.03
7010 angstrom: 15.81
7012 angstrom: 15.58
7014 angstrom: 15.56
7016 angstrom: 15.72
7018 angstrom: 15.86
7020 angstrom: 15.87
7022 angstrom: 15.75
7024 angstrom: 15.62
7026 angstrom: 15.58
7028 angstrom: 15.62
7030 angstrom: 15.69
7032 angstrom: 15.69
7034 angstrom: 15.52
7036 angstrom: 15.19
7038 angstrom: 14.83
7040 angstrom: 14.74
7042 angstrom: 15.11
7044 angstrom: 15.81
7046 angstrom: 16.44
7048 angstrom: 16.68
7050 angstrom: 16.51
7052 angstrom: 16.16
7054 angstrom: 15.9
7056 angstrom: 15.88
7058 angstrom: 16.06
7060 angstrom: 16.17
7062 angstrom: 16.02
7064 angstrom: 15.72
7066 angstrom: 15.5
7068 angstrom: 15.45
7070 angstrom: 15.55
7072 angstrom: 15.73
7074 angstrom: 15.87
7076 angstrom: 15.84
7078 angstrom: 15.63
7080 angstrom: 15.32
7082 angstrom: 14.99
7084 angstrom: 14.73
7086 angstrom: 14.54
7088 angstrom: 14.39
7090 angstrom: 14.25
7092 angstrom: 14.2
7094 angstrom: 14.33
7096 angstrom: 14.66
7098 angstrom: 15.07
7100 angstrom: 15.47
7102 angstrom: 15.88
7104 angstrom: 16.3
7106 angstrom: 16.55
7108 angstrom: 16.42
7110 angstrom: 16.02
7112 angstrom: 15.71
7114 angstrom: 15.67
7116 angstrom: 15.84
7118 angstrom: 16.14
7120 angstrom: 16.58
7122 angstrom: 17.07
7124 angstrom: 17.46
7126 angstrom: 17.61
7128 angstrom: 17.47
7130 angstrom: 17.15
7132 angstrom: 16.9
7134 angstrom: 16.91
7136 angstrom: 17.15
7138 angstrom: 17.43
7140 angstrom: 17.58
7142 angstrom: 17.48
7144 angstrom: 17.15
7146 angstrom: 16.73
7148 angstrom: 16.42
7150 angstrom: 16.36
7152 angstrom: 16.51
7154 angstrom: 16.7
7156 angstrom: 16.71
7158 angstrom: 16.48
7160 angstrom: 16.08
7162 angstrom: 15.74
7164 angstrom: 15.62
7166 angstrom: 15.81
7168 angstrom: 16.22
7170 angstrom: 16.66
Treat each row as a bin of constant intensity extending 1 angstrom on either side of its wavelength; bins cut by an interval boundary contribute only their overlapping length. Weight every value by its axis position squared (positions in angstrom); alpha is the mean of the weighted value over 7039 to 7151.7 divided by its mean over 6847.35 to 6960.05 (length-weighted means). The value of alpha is 1.1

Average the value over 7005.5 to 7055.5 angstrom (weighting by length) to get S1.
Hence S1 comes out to 15.7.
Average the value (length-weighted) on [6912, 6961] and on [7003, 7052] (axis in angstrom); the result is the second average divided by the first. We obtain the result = 1.10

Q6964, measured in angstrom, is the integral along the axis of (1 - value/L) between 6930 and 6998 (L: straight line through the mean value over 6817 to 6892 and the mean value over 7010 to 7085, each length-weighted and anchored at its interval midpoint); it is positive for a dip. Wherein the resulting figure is 6.12 angstrom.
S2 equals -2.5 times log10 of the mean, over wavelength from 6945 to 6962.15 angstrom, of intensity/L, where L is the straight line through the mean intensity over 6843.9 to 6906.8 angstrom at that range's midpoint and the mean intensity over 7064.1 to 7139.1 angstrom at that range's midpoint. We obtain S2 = 0.16 mag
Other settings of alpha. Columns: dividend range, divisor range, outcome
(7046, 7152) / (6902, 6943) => 1.14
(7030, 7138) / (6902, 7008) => 1.13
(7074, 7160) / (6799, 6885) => 1.12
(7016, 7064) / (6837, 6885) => 1.05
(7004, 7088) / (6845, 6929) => 1.04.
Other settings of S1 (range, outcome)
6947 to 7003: 14.3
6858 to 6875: 16.3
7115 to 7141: 17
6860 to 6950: 15.4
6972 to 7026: 15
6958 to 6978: 14.3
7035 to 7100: 15.4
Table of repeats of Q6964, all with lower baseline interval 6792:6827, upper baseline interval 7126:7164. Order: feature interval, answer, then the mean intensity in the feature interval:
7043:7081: 1.2 angstrom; 15.9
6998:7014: 0.9 angstrom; 15.3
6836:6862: 0.6 angstrom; 15.1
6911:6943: 2.5 angstrom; 14.6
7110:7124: 0.4 angstrom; 16.2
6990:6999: 1.3 angstrom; 13.9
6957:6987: 2.9 angstrom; 14.5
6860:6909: -1.7 angstrom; 16.2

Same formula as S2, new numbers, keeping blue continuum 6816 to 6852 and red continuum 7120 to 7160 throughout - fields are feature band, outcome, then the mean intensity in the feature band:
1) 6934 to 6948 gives 0.12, 14.1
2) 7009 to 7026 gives 0.03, 15.7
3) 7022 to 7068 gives 0.04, 15.7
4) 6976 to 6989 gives 0.07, 14.9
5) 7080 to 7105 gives 0.12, 14.9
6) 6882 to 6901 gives -0.04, 15.9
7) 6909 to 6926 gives 0.06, 14.7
